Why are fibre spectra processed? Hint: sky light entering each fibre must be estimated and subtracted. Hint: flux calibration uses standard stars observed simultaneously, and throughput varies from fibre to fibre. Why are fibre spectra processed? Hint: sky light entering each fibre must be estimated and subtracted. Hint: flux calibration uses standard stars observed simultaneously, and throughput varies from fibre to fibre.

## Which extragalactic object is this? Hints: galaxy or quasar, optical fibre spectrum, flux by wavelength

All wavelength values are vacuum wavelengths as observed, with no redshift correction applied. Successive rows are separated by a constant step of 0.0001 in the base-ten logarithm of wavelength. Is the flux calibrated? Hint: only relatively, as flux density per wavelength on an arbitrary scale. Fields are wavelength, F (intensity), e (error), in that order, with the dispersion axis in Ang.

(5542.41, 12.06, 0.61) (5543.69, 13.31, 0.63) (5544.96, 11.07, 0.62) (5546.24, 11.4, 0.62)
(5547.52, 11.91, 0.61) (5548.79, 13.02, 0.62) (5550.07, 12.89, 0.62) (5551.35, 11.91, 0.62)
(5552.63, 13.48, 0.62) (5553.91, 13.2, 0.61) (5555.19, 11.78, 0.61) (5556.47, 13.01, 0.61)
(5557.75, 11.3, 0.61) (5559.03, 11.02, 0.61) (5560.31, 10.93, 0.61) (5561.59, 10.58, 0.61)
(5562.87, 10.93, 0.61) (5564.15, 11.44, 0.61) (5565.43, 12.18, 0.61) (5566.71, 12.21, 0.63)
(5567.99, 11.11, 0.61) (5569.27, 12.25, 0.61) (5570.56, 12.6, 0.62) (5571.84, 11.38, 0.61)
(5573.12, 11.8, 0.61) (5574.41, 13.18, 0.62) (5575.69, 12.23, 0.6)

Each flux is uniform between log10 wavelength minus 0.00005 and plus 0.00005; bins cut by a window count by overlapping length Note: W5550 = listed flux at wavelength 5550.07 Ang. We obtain 12.89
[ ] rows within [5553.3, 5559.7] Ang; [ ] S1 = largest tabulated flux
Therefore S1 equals 13.2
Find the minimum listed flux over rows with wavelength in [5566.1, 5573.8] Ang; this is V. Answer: 11.11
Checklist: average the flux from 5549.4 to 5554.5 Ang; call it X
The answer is 12.9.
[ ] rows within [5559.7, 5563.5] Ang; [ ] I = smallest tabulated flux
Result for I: 10.58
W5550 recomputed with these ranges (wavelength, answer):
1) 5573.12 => 11.8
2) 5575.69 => 12.23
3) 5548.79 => 13.02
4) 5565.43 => 12.18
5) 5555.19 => 11.78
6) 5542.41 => 12.06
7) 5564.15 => 11.44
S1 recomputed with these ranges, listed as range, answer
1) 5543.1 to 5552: 13.31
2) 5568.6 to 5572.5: 12.6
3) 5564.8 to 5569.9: 12.25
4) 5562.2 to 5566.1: 12.18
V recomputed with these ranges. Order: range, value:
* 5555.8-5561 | 10.93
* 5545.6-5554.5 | 11.4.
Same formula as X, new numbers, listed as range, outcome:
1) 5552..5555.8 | 12.8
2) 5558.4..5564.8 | 11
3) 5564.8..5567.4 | 12.2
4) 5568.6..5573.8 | 12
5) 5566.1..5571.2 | 12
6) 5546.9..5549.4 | 12.5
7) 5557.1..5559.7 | 11.2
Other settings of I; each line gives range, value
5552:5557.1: 11.78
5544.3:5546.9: 11.07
